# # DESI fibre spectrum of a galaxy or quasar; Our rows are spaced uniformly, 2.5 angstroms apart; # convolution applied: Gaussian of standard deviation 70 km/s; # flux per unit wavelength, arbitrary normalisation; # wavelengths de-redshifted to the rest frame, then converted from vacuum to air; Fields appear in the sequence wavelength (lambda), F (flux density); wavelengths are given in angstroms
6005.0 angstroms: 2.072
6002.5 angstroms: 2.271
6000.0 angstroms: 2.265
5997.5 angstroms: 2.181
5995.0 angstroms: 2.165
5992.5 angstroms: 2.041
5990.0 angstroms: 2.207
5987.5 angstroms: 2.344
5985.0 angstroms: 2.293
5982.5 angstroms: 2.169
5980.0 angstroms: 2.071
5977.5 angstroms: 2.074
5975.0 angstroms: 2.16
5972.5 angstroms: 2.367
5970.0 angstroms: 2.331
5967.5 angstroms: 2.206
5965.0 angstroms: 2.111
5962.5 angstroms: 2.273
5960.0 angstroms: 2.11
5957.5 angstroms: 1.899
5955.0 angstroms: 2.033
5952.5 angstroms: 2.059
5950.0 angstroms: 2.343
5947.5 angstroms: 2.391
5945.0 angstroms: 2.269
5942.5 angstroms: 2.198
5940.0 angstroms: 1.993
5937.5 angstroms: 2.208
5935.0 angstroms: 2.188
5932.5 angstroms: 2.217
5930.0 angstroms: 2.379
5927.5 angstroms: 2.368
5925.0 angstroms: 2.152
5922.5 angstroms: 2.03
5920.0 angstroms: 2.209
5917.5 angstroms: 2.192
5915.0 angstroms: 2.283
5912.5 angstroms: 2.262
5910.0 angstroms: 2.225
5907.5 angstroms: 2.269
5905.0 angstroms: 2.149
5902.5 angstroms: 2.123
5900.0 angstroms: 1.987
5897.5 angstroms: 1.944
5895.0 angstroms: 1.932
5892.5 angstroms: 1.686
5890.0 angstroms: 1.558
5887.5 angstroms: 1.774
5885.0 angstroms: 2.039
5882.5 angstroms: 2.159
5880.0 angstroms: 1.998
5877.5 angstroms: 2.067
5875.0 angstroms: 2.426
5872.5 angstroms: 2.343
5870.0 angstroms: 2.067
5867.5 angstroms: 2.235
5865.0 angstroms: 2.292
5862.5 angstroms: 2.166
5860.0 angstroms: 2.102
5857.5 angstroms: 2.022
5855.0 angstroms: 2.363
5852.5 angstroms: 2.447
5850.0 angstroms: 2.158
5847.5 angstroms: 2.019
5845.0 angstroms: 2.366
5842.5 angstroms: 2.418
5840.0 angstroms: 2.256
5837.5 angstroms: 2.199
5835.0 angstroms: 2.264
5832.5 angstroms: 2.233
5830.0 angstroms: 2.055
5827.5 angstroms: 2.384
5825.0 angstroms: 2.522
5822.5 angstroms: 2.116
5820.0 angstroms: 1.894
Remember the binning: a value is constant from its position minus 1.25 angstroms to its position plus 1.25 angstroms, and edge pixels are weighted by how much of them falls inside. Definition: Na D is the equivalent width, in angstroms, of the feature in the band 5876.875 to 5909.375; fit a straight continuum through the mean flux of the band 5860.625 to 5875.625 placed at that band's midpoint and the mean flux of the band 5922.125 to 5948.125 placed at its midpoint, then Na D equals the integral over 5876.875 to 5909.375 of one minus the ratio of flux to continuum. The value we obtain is 3.7 angstroms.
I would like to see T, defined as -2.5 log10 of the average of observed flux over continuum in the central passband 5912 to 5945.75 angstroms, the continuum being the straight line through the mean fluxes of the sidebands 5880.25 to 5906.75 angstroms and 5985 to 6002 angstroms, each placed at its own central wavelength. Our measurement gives -0.09 mag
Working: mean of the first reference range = 1.94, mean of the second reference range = 2.21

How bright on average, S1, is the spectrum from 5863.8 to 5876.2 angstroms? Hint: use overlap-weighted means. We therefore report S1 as 2.27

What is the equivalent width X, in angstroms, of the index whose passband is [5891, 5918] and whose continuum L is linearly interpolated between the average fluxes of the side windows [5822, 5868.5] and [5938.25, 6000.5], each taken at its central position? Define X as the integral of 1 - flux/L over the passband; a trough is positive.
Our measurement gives 1.5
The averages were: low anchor 2.25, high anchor 2.18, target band 2.09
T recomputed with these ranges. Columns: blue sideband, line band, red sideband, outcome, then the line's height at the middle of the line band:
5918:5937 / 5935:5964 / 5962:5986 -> 0.024 mag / 2.21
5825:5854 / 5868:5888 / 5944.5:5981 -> 0.056 mag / 2.24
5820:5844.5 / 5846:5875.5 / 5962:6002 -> 0.014 mag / 2.25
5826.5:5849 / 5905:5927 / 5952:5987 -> -0.006 mag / 2.19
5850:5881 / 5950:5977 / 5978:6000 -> 0.014 mag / 2.19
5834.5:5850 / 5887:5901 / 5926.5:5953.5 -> 0.231 mag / 2.24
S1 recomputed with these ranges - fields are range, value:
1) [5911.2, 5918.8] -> 2.25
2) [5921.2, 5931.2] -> 2.23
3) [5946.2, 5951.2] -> 2.37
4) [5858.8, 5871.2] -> 2.17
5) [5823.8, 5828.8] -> 2.45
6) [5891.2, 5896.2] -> 1.81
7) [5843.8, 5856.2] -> 2.27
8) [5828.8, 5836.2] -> 2.18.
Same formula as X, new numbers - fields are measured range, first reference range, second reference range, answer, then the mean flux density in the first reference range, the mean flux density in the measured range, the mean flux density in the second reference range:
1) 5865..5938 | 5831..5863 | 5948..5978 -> 2.7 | 2.23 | 2.12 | 2.17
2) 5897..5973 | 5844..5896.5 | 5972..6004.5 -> -1.2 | 2.1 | 2.19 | 2.19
